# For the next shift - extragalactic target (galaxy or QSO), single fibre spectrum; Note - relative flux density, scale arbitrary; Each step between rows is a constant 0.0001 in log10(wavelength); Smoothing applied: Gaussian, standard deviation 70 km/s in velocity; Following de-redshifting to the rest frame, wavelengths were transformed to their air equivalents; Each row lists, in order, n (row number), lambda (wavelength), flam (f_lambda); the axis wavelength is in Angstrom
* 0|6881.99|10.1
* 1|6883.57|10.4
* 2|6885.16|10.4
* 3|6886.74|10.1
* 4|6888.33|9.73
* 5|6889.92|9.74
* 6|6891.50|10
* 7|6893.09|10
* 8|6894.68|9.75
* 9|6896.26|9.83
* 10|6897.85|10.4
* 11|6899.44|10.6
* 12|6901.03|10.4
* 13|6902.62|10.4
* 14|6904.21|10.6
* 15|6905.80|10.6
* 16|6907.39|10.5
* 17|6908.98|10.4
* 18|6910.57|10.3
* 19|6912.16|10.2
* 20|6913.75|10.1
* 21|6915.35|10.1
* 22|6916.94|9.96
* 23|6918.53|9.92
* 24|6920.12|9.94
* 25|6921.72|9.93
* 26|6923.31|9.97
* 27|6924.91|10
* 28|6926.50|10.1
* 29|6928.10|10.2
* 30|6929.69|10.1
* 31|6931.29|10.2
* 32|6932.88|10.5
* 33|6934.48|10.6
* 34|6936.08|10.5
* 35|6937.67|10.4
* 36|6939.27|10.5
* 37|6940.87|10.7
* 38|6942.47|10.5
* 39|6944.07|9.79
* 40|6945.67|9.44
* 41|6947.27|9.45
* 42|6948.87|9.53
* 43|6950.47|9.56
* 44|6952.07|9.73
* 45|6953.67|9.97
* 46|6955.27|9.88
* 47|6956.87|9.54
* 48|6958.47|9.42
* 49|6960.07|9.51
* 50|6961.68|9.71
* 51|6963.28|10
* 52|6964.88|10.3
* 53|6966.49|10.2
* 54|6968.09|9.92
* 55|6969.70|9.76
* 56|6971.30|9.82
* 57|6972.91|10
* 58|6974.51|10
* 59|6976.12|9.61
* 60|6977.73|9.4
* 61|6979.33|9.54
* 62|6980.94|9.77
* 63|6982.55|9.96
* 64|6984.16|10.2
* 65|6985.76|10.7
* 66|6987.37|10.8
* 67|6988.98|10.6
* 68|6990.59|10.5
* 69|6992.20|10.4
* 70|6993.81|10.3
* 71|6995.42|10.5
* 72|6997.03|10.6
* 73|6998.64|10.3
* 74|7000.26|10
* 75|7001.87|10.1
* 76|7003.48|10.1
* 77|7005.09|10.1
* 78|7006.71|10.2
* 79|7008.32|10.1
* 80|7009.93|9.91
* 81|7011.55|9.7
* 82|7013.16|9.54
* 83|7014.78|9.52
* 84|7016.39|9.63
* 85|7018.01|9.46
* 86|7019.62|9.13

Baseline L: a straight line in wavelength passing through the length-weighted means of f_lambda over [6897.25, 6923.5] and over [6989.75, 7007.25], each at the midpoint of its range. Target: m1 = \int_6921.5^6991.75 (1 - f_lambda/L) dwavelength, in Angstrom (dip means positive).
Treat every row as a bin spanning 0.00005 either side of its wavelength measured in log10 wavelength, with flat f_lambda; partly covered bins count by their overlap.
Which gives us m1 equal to 1.7 Angstrom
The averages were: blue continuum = 10.3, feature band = 10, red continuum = 10.3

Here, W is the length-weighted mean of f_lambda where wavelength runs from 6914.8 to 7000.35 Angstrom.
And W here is 10.1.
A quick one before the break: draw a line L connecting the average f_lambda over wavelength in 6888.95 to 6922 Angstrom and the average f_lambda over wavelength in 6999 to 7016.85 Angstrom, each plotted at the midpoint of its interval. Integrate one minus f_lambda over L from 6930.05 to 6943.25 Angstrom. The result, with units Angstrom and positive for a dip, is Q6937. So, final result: -0.5 Angstrom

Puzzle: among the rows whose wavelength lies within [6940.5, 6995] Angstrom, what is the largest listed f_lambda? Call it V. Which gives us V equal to 10.8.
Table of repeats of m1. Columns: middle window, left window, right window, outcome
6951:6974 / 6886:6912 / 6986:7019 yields 0.7 Angstrom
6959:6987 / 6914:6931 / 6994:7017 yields 0.3 Angstrom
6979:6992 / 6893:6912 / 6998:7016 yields -0.3 Angstrom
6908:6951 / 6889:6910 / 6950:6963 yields -0.7 Angstrom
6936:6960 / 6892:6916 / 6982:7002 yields 1.0 Angstrom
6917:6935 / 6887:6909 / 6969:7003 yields 0.1 Angstrom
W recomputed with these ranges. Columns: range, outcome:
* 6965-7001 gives 10.1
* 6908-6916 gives 10.2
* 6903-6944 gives 10.3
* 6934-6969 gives 9.95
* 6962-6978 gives 9.91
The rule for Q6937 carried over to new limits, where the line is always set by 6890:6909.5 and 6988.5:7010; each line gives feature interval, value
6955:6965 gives 0.53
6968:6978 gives 0.46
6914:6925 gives 0.31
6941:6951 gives 0.48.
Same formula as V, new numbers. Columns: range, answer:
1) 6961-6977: 10.3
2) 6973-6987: 10.7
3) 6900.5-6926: 10.6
